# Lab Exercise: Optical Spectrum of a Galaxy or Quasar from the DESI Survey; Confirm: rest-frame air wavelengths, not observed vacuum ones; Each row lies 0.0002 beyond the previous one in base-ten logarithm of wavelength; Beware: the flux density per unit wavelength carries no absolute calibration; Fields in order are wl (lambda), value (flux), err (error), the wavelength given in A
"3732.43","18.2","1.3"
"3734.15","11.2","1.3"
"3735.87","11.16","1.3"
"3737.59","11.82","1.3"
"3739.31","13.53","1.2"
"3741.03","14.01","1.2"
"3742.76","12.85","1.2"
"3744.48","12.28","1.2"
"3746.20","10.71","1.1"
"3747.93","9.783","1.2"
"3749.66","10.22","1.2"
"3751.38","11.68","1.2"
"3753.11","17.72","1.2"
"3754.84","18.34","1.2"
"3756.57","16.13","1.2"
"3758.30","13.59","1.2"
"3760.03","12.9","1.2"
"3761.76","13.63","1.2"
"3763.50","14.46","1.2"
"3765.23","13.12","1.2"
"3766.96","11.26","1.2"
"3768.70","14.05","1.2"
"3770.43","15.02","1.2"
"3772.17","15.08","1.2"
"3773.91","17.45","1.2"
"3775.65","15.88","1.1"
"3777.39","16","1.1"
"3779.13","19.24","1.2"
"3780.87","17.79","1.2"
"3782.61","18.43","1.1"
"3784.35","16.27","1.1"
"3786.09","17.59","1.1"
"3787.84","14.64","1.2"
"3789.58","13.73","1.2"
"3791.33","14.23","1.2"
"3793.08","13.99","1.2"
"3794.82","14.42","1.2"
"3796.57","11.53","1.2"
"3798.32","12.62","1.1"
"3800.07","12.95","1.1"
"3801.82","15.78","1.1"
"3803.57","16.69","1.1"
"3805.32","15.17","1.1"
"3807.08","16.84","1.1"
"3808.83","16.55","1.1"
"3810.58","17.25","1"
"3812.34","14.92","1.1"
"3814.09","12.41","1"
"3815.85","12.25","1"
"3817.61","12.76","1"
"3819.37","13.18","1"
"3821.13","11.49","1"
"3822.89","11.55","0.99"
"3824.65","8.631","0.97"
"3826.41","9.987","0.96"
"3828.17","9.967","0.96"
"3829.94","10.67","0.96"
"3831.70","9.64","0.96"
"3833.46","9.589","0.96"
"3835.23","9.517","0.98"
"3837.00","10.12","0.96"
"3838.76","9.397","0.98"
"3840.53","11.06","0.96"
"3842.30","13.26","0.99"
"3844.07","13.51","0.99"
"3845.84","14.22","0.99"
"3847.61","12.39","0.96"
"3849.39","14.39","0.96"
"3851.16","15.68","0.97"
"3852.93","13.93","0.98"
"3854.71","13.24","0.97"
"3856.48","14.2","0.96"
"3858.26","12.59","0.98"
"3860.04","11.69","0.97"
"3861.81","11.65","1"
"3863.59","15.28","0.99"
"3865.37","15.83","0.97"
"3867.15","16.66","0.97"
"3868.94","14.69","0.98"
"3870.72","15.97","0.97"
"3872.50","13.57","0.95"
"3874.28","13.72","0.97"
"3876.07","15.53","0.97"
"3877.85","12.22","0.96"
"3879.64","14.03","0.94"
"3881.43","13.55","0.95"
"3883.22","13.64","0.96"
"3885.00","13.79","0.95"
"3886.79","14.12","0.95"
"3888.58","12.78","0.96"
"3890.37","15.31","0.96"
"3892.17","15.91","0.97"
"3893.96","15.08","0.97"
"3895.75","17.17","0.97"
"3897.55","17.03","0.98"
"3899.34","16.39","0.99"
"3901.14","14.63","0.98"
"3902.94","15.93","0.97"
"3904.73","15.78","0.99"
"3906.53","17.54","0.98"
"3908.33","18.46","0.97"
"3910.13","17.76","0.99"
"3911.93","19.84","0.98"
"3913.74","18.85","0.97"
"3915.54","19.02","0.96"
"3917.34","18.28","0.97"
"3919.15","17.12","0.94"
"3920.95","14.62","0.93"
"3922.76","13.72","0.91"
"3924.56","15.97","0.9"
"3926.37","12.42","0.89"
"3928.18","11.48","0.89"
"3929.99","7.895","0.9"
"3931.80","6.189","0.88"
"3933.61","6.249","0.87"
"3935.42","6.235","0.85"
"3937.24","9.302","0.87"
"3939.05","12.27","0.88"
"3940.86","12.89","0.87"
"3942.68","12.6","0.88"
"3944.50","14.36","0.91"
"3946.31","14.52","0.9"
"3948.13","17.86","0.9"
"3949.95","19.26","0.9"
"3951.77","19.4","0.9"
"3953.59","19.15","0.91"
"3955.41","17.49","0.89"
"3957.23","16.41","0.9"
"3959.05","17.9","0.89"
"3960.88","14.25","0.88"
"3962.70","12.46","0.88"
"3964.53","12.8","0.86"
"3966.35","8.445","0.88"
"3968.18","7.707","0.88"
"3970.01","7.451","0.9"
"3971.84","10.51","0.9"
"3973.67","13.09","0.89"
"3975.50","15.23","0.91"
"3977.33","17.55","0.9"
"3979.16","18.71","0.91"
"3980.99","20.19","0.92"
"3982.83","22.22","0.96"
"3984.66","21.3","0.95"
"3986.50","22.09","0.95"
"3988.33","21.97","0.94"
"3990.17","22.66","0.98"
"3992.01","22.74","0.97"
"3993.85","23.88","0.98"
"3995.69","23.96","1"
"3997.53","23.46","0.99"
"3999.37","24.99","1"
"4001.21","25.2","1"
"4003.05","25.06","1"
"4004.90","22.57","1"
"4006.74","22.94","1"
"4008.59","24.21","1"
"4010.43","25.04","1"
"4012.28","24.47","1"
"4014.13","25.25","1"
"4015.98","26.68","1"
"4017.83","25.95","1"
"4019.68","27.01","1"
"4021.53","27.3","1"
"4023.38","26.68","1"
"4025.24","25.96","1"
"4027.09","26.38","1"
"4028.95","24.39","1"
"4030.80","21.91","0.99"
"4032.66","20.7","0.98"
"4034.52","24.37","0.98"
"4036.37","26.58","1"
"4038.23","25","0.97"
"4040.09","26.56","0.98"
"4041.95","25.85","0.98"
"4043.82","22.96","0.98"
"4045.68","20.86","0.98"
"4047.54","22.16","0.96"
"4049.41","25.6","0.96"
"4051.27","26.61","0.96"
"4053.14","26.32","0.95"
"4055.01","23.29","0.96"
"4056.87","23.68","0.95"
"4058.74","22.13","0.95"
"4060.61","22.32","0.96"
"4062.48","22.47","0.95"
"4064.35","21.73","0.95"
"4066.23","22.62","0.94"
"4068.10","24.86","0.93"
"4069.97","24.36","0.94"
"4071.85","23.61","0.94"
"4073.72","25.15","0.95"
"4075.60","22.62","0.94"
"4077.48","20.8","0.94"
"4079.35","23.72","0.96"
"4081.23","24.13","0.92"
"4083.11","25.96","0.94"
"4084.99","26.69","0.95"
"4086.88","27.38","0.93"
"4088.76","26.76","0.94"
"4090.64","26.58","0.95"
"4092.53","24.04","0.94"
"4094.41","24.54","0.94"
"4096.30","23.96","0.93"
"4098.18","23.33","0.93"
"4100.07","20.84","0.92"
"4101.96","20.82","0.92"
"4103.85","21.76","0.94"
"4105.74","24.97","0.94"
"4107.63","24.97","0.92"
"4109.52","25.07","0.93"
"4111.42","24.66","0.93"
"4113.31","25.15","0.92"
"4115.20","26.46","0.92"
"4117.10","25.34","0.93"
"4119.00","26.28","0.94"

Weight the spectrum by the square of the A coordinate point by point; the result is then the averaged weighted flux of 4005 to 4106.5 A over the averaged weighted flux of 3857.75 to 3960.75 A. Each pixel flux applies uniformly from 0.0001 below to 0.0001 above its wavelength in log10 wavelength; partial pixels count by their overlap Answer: 1.8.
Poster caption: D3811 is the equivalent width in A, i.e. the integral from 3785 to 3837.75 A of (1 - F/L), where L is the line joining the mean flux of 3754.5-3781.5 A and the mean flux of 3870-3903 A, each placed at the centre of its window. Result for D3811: 6.9 A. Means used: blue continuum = 15.2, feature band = 13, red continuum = 14.7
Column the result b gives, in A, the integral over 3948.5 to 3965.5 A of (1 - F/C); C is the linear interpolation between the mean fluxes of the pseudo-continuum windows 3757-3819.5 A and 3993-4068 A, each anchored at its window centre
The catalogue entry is 3.9 A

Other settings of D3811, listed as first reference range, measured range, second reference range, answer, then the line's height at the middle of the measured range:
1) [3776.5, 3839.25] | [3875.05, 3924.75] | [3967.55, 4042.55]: 5.2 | 17.7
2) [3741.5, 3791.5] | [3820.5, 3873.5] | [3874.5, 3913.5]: 9.6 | 15.2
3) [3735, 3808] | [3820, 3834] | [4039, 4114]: 5.1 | 16.2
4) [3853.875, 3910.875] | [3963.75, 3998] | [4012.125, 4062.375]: 5.9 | 21.1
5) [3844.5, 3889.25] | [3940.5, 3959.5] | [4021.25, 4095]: 2.0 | 18.5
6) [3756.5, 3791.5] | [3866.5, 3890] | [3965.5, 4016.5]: 4.7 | 17.7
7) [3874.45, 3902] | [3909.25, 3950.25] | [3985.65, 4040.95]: 9.3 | 18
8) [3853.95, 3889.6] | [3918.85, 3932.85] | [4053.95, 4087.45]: 3.7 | 16.6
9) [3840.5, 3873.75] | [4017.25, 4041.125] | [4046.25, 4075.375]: -3.3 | 22.2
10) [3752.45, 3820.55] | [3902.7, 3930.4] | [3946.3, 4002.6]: 1.7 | 17.1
